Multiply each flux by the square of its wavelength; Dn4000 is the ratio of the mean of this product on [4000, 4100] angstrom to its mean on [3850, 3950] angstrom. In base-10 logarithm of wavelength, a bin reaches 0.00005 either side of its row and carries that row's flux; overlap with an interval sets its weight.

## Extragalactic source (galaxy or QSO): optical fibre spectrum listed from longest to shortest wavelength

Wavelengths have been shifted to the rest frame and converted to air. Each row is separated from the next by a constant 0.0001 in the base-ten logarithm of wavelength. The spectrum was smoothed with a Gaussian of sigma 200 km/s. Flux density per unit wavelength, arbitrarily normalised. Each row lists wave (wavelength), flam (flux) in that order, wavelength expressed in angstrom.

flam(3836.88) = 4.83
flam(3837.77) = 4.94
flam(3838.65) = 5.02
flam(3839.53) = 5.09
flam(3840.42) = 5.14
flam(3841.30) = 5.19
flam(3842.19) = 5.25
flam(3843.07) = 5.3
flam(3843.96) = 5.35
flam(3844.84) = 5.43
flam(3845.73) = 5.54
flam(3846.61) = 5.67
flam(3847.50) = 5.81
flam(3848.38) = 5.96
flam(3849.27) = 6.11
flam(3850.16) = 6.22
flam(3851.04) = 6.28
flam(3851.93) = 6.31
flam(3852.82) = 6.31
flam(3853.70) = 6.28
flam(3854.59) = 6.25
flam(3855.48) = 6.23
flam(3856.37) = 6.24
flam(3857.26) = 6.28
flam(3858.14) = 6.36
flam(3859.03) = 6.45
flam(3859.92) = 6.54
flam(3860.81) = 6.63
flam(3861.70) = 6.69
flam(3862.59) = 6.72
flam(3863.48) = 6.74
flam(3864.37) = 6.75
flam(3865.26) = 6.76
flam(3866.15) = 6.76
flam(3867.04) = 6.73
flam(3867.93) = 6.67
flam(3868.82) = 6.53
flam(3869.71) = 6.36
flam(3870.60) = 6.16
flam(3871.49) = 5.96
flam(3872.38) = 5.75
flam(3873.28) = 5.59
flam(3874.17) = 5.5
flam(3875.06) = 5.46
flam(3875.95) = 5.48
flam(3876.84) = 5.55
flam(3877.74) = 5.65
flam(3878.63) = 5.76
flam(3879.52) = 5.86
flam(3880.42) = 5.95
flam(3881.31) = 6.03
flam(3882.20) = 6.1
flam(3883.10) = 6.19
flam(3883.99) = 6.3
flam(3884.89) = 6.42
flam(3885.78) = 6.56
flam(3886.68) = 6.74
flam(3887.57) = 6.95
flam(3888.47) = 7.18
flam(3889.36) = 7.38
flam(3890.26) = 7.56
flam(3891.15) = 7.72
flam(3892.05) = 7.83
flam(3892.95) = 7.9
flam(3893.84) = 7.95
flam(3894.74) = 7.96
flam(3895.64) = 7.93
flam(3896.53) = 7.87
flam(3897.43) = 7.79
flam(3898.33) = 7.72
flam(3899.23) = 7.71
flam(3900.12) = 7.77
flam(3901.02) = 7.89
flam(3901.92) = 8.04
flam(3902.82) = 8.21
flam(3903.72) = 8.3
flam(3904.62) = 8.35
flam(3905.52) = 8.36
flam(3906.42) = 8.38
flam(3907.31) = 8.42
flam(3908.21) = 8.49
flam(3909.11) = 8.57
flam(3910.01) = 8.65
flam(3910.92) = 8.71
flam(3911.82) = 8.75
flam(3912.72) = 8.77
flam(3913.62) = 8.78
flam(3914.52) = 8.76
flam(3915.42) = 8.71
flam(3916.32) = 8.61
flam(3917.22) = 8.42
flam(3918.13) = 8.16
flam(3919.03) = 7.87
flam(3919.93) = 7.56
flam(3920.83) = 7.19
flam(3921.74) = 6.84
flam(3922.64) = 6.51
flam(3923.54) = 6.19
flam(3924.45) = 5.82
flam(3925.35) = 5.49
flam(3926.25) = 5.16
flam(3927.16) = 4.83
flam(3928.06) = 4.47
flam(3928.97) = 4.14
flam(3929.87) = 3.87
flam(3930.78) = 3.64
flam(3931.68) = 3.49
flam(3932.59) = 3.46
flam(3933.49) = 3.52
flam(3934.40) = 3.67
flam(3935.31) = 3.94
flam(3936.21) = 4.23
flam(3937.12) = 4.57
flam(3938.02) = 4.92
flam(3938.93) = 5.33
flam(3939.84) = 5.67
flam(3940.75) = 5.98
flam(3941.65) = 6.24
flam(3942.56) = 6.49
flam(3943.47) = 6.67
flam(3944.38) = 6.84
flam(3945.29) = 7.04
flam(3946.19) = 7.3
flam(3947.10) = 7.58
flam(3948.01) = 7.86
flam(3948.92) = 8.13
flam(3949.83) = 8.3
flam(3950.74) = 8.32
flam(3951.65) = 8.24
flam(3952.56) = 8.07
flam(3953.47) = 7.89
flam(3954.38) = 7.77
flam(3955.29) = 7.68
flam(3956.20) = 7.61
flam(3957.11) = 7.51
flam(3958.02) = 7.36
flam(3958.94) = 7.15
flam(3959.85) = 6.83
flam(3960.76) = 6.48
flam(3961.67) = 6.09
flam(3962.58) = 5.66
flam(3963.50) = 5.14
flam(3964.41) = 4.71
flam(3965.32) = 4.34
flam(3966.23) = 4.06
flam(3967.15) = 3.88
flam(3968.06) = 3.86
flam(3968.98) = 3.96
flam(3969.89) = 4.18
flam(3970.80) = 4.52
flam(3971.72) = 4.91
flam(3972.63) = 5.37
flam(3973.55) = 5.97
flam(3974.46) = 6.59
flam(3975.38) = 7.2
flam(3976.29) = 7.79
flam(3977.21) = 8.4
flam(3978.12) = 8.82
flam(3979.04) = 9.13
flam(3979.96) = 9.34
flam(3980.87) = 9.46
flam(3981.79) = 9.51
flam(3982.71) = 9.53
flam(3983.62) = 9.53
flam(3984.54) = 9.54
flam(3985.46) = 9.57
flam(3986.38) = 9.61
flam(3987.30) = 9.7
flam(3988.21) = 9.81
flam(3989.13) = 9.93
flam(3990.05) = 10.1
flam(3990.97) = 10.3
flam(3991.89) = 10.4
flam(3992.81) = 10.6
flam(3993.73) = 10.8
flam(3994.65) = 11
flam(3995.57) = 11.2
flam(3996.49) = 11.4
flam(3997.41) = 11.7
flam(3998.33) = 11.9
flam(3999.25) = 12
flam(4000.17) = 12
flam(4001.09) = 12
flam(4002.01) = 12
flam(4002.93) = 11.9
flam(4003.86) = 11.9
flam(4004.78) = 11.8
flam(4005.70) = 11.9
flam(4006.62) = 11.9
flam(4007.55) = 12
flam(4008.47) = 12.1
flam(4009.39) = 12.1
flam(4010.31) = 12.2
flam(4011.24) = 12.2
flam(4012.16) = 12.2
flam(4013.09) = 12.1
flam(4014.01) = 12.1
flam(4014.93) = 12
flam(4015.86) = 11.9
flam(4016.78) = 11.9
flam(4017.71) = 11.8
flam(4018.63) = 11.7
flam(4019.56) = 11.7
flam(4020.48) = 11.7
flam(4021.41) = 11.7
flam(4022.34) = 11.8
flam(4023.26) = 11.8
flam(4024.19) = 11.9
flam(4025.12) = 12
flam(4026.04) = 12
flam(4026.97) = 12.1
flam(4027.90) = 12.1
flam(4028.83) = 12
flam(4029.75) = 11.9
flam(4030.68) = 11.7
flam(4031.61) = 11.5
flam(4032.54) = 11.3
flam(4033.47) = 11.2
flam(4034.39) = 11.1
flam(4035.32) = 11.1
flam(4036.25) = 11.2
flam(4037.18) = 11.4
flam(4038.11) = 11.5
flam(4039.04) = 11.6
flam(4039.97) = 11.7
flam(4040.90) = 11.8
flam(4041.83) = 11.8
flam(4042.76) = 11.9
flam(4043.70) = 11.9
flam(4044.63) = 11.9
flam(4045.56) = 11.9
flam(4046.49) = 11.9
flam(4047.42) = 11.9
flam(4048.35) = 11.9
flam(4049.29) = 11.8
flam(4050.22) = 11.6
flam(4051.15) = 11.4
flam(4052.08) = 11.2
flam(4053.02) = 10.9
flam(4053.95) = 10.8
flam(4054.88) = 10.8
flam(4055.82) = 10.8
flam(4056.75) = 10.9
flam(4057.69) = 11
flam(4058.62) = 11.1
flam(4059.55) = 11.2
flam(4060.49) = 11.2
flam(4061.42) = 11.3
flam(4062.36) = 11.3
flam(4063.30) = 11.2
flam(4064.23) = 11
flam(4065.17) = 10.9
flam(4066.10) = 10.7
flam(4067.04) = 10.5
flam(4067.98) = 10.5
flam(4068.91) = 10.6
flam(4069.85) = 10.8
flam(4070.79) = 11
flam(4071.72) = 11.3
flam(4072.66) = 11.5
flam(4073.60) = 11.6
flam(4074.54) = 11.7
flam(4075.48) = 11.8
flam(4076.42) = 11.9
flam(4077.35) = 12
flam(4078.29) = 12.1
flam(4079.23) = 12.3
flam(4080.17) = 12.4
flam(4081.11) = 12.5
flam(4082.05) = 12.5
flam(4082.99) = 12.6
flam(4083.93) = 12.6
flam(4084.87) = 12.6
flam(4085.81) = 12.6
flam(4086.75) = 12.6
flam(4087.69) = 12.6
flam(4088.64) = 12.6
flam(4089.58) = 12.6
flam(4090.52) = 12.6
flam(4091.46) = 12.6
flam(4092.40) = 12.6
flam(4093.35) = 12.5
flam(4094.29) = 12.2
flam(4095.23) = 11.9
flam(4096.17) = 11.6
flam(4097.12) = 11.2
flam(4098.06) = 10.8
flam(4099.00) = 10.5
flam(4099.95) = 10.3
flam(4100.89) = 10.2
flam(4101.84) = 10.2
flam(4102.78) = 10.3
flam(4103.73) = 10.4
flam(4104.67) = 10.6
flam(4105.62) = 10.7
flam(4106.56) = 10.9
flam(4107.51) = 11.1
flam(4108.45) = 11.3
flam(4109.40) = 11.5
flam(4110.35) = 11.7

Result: 1.89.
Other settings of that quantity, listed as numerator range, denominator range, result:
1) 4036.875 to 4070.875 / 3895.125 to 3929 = 1.59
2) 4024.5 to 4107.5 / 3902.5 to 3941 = 1.90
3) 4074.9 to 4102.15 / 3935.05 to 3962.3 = 1.88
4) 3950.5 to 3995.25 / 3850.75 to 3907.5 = 1.18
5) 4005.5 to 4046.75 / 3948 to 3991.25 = 1.64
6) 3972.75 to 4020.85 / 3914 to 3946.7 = 1.88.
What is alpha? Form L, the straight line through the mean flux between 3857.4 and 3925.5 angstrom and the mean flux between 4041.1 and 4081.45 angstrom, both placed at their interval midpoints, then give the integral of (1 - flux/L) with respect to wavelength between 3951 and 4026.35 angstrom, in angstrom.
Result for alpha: 2.3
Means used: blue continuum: 7.16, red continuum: 11.4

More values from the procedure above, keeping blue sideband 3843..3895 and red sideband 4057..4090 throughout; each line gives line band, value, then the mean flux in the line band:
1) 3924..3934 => 4.5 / 4.35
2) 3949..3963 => 1.9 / 7.42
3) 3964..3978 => 5.6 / 5.41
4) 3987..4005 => -2.7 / 11.1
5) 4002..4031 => -5.0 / 11.9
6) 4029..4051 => -1.7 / 11.6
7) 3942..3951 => 1.0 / 7.42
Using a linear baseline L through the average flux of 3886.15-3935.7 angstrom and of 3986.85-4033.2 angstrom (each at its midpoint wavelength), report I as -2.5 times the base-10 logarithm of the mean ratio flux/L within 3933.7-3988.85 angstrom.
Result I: 0.34 mag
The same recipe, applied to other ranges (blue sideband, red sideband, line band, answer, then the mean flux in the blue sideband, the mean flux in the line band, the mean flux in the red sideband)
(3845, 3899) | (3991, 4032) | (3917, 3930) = 0.34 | 6.52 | 6.18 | 11.8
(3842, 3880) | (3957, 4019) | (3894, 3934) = 0.03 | 6.1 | 7.14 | 9.26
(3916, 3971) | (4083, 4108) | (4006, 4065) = -0.24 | 6.02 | 11.6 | 11.6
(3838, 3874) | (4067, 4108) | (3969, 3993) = 0.09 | 6.08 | 8.35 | 11.6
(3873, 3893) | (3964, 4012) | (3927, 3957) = 0.32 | 6.4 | 6.03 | 9.28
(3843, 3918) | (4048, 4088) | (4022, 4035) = -0.12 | 6.97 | 11.7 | 11.5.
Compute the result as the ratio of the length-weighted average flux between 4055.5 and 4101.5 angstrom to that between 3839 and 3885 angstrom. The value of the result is 1.92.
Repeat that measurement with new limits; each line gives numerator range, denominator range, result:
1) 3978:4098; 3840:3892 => 1.84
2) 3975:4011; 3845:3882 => 1.72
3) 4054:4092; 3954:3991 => 1.61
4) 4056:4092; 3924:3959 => 1.93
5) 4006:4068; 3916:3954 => 1.88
